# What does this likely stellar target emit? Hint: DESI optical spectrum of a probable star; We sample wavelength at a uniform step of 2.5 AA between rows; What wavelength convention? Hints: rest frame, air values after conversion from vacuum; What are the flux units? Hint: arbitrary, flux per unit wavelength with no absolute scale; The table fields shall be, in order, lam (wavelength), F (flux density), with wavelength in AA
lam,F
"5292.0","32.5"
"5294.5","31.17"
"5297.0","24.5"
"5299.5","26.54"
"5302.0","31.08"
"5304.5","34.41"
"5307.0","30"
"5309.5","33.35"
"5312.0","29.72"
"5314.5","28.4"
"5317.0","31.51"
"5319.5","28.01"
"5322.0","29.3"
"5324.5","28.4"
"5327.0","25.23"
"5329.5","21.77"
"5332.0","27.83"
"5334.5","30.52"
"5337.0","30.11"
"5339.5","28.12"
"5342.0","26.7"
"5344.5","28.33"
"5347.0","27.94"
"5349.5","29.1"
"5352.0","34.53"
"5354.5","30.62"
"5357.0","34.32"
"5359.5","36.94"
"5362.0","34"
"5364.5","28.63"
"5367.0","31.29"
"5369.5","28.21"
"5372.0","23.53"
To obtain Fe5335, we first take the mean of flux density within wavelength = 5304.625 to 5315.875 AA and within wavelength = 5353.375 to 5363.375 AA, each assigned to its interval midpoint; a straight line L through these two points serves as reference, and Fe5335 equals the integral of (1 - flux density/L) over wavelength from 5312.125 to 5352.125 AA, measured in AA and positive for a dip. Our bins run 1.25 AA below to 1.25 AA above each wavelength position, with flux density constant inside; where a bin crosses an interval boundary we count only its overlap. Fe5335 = 4.79 AA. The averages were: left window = 30.8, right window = 33.9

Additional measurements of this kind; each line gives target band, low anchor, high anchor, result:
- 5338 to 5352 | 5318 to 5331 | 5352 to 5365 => 0.93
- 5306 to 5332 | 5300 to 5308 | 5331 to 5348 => 1.46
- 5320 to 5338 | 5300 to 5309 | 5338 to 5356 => 1.62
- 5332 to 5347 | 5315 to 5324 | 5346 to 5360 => 1.15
